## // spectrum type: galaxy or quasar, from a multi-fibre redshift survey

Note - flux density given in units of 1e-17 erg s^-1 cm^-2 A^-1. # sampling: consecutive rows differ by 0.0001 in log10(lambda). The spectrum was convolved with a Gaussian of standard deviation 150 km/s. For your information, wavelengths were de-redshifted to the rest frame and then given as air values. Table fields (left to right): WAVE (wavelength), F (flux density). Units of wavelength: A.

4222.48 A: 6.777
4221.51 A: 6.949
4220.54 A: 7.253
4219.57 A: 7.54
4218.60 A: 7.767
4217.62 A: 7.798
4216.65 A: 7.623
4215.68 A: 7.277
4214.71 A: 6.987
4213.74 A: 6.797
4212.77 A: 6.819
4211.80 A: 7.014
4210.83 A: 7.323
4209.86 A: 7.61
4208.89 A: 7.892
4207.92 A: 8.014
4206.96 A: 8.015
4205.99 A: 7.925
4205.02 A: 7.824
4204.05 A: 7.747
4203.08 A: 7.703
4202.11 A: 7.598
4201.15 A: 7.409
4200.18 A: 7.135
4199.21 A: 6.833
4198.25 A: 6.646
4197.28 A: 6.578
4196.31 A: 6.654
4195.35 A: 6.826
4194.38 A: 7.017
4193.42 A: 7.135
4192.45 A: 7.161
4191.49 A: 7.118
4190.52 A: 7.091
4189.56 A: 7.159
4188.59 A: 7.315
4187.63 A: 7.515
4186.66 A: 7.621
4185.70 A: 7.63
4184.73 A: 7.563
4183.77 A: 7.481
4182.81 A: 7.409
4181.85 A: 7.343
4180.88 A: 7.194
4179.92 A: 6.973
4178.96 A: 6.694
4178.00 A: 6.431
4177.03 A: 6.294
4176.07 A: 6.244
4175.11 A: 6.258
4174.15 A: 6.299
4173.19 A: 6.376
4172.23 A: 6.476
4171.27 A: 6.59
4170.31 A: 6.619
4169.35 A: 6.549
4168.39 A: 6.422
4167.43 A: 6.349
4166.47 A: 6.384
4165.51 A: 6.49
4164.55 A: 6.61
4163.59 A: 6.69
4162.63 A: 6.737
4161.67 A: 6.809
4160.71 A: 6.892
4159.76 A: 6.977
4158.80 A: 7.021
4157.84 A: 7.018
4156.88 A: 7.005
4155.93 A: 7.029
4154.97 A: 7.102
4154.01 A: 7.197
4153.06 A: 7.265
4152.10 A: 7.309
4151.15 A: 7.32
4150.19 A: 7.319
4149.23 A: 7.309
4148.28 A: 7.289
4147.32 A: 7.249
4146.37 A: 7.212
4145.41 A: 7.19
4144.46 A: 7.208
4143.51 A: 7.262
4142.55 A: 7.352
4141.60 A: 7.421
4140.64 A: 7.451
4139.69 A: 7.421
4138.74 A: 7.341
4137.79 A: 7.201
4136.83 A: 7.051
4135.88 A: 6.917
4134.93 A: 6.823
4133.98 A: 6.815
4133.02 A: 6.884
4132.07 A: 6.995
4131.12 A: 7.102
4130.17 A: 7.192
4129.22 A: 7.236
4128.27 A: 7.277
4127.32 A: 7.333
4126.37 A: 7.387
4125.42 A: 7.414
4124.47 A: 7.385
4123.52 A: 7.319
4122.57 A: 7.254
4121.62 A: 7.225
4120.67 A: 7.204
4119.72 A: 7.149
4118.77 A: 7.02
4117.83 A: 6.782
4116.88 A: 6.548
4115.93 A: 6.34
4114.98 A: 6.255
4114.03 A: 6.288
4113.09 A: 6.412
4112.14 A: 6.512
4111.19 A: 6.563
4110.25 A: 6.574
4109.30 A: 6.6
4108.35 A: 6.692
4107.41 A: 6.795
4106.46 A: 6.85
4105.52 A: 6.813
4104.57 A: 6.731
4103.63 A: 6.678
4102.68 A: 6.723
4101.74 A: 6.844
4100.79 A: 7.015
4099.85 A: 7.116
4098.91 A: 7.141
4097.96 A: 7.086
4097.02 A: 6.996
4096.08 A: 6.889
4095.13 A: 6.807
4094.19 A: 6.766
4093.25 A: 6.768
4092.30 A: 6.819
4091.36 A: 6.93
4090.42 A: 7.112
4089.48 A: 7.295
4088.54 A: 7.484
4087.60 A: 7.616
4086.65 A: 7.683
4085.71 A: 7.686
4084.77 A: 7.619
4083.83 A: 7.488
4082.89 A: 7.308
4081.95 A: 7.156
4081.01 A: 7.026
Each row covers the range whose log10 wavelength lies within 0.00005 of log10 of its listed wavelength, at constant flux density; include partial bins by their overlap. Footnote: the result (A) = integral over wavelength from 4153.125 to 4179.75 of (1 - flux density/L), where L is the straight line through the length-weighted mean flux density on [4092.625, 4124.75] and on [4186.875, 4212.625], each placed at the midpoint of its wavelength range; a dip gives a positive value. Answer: 1.75 A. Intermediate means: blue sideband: 6.82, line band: 6.66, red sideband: 7.31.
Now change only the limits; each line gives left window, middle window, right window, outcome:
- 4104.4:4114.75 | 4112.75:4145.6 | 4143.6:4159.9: -0.93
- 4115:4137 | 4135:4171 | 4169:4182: -1.19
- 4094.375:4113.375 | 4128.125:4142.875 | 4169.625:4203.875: -0.61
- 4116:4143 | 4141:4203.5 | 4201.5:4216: 2.99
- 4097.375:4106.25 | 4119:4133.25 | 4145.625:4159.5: -0.38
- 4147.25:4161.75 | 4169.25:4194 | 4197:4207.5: 1.19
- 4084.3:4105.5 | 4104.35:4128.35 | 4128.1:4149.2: 0.87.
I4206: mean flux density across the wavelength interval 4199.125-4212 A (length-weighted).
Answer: 7.61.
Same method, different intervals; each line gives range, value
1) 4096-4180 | 6.91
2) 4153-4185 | 6.78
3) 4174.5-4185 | 6.88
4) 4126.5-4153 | 7.21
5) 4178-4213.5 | 7.29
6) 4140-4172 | 6.99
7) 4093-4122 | 6.78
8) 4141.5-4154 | 7.28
